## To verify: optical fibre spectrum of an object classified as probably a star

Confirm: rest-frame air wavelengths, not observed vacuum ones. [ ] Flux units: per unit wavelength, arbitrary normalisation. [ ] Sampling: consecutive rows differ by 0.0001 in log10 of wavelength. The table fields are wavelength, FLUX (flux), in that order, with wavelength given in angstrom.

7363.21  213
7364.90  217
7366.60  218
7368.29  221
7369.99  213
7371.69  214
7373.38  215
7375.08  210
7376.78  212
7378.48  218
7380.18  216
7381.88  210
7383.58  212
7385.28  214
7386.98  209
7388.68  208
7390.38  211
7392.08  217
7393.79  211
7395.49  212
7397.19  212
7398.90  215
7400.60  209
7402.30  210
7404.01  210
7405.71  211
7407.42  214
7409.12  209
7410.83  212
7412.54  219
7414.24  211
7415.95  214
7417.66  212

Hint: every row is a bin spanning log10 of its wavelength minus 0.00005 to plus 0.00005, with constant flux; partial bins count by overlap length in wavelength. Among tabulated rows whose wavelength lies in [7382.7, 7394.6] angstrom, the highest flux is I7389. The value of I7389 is 217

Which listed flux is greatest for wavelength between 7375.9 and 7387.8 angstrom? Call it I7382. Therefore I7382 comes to 218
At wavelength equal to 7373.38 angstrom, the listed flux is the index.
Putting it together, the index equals 215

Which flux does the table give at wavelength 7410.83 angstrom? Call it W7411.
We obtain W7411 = 212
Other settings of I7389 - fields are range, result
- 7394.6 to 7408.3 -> 215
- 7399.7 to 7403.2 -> 210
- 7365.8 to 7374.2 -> 221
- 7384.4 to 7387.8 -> 214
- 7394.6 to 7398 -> 212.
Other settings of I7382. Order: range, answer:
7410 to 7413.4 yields 219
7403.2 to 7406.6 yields 211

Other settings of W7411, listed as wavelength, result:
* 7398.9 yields 215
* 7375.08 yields 210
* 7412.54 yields 219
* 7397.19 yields 212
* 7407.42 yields 214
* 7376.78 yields 212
